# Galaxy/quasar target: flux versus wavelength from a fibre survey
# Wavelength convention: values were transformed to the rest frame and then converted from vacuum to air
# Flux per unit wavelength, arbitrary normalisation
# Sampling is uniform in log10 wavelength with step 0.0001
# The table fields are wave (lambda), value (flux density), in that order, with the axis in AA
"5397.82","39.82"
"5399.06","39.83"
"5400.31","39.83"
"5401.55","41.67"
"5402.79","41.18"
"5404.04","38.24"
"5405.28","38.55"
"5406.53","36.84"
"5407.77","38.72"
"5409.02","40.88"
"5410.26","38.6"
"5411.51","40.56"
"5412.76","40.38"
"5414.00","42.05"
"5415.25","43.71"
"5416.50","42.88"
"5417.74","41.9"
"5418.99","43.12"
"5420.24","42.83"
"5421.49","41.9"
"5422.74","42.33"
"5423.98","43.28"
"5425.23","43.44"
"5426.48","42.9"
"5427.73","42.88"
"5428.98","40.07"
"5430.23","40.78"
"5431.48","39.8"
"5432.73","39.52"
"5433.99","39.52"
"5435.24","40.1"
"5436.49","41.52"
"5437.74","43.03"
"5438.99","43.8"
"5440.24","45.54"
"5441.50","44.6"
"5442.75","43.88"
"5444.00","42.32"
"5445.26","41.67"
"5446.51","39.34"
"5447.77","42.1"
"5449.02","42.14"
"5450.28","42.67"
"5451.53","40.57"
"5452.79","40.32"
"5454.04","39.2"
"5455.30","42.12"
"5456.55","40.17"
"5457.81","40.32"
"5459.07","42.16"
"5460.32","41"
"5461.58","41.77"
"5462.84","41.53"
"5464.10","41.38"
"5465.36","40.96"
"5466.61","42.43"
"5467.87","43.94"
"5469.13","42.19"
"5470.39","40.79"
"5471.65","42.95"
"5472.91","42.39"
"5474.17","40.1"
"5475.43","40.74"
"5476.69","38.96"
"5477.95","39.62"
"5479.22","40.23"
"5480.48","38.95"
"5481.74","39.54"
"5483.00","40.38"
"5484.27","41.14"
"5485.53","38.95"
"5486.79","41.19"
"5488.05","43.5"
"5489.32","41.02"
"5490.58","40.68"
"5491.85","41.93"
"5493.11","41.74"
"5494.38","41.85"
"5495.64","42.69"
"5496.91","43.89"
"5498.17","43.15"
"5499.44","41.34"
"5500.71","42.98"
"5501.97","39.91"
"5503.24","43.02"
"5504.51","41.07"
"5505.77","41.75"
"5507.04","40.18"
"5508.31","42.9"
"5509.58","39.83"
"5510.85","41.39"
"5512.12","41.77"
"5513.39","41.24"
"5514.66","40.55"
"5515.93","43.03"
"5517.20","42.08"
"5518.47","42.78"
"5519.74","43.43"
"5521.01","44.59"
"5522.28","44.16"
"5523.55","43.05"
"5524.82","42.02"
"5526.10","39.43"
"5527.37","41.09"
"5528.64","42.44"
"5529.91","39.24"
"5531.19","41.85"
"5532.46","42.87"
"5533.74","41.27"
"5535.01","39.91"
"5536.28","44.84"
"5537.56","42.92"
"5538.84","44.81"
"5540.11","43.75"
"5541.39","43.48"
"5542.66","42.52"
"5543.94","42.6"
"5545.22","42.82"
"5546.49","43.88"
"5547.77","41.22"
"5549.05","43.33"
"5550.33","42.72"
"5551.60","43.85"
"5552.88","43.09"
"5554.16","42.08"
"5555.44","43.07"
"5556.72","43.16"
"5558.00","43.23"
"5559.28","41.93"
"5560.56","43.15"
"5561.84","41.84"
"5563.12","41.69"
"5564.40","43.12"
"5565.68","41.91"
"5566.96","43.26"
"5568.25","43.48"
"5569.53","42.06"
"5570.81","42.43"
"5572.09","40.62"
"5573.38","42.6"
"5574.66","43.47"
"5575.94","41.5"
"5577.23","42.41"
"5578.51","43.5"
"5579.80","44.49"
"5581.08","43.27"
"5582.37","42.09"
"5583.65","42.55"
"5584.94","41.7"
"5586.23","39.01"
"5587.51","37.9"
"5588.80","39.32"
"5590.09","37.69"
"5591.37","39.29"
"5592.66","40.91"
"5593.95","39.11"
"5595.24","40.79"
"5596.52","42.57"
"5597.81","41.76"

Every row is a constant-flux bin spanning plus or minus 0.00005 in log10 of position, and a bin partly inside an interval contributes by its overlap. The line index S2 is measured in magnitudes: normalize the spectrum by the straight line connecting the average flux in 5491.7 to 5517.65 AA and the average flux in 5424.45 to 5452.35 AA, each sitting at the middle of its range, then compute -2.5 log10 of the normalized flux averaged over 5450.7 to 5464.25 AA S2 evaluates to 0.02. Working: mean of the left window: 41.9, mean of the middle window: 41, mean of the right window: 41.8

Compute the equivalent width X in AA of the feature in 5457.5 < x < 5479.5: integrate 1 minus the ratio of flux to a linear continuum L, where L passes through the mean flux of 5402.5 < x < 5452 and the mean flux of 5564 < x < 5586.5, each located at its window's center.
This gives 0.2 AA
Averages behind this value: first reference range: 41.5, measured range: 41.3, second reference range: 42.5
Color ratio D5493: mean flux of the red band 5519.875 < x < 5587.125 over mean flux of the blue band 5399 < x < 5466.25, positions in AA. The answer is 1.03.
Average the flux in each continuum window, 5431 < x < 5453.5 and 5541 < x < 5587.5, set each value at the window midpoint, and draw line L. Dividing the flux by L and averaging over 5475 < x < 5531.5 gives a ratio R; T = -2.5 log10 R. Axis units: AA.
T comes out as 0.02 mag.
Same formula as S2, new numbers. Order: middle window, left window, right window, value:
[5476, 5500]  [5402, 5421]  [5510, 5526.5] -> 0.019 mag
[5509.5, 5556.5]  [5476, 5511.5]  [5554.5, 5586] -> -0.014 mag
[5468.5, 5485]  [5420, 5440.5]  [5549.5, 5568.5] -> 0.042 mag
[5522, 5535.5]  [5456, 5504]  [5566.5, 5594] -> -0.003 mag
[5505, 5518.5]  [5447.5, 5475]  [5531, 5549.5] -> 0.021 mag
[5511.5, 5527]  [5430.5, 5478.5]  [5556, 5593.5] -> -0.017 mag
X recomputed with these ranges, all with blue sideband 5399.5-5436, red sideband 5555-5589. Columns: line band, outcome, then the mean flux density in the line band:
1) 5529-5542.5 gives -0.19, 42.5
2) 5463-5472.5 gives -0.16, 42.1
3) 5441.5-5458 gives -0.09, 41.5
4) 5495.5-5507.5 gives -0.10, 42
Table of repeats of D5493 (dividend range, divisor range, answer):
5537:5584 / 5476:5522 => 1.03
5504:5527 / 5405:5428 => 1.01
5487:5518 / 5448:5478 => 1.01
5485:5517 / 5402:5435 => 1.02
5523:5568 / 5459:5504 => 1.03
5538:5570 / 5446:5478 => 1.04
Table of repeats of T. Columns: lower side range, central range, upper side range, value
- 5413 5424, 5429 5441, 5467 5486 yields 0.02 mag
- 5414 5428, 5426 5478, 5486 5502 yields 0.02 mag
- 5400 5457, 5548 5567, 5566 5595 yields -0.03 mag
